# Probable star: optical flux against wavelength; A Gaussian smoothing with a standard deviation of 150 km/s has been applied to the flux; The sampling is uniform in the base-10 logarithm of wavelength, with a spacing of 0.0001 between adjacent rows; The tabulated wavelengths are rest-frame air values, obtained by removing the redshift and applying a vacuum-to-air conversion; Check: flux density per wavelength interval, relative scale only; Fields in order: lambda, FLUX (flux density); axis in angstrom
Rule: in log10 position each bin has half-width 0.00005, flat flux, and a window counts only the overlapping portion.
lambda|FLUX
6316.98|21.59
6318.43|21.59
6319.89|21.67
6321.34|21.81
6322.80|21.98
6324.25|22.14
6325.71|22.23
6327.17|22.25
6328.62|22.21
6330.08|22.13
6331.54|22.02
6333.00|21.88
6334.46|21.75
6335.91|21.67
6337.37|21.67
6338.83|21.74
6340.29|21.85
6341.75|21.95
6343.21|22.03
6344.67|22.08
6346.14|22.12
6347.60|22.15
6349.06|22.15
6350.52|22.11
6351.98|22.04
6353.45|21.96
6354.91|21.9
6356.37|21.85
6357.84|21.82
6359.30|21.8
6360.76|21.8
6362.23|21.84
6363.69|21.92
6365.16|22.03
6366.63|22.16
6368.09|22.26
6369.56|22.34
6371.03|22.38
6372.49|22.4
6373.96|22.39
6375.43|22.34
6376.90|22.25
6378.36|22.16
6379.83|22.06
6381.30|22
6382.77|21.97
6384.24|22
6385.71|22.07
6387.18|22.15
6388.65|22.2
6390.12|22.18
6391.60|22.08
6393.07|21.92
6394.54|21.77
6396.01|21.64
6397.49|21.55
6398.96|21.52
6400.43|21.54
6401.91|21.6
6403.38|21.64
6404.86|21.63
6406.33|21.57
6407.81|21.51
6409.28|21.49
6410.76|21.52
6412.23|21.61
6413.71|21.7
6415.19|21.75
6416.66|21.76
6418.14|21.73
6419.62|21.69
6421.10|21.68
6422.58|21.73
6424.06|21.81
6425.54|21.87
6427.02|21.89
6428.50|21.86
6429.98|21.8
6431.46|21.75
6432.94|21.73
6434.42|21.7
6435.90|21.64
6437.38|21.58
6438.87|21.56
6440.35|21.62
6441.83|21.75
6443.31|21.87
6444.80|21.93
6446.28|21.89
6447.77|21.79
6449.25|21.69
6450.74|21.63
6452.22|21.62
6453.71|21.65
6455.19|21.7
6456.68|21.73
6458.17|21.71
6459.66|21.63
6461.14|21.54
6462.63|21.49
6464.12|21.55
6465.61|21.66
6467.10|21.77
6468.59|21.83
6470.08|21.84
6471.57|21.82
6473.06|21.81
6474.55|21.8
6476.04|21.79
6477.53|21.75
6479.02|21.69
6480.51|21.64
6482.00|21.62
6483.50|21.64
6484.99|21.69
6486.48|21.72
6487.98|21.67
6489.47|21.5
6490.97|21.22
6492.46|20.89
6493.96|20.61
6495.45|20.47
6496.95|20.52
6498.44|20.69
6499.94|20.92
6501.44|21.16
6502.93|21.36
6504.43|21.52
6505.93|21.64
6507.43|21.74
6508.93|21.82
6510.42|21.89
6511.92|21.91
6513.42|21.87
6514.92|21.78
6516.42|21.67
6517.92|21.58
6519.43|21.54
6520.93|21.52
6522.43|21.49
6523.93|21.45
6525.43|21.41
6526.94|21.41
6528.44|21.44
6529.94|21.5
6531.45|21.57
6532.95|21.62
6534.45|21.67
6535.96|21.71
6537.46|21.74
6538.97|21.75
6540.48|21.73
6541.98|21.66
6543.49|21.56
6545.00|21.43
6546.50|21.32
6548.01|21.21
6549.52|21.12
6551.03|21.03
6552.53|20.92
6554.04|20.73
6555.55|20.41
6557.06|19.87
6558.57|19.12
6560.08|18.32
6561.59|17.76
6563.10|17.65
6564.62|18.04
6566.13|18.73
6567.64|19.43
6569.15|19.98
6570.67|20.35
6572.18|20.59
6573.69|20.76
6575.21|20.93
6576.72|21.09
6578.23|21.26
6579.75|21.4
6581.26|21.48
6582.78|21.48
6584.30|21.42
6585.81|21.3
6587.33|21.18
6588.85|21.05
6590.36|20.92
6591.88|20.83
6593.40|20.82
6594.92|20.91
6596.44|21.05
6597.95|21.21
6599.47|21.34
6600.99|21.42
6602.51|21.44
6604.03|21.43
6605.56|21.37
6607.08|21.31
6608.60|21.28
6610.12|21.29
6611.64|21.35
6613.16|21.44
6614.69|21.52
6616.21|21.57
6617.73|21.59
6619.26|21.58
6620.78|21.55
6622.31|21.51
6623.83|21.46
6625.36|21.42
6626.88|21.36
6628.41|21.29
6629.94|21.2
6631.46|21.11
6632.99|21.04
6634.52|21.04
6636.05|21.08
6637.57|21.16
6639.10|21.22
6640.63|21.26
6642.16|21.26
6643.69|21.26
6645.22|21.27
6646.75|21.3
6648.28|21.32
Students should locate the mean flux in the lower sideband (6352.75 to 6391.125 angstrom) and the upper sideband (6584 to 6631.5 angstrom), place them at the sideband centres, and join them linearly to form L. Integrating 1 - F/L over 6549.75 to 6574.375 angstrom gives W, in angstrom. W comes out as 2.09 angstrom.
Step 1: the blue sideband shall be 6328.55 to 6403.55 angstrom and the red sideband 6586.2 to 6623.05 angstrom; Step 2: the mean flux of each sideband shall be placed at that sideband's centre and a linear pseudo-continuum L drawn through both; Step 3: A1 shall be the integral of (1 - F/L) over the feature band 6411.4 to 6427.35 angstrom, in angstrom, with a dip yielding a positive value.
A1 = 0.1 angstrom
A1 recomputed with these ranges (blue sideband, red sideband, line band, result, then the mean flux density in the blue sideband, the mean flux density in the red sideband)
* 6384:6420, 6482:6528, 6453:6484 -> -0.24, 21.7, 21.4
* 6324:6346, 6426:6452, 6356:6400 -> -0.30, 22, 21.8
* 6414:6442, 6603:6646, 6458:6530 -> 0.28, 21.7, 21.3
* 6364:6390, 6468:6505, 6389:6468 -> 0.40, 22.2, 21.4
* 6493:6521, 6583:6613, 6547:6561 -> 0.66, 21.4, 21.2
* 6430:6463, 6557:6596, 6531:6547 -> -0.73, 21.7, 20.3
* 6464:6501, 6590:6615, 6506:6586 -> 1.42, 21.4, 21.2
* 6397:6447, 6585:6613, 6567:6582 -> 0.38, 21.7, 21.2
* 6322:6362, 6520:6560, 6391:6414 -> 0.10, 22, 21.2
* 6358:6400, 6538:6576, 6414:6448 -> -0.37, 22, 20.3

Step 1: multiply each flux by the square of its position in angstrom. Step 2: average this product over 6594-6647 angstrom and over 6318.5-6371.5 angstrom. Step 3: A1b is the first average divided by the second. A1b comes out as 1.06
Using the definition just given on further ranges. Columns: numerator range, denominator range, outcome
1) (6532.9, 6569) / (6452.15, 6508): 0.97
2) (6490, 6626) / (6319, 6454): 1.01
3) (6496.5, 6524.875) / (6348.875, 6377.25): 1.02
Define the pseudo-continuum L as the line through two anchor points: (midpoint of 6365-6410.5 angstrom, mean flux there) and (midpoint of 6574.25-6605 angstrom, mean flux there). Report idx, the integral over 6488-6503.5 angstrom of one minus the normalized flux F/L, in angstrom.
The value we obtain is 0.4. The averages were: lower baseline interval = 22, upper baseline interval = 21.2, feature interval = 21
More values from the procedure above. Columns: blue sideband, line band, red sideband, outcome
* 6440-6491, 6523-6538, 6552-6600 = -0.4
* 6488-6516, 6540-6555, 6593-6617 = 0.0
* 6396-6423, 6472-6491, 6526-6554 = -0.1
